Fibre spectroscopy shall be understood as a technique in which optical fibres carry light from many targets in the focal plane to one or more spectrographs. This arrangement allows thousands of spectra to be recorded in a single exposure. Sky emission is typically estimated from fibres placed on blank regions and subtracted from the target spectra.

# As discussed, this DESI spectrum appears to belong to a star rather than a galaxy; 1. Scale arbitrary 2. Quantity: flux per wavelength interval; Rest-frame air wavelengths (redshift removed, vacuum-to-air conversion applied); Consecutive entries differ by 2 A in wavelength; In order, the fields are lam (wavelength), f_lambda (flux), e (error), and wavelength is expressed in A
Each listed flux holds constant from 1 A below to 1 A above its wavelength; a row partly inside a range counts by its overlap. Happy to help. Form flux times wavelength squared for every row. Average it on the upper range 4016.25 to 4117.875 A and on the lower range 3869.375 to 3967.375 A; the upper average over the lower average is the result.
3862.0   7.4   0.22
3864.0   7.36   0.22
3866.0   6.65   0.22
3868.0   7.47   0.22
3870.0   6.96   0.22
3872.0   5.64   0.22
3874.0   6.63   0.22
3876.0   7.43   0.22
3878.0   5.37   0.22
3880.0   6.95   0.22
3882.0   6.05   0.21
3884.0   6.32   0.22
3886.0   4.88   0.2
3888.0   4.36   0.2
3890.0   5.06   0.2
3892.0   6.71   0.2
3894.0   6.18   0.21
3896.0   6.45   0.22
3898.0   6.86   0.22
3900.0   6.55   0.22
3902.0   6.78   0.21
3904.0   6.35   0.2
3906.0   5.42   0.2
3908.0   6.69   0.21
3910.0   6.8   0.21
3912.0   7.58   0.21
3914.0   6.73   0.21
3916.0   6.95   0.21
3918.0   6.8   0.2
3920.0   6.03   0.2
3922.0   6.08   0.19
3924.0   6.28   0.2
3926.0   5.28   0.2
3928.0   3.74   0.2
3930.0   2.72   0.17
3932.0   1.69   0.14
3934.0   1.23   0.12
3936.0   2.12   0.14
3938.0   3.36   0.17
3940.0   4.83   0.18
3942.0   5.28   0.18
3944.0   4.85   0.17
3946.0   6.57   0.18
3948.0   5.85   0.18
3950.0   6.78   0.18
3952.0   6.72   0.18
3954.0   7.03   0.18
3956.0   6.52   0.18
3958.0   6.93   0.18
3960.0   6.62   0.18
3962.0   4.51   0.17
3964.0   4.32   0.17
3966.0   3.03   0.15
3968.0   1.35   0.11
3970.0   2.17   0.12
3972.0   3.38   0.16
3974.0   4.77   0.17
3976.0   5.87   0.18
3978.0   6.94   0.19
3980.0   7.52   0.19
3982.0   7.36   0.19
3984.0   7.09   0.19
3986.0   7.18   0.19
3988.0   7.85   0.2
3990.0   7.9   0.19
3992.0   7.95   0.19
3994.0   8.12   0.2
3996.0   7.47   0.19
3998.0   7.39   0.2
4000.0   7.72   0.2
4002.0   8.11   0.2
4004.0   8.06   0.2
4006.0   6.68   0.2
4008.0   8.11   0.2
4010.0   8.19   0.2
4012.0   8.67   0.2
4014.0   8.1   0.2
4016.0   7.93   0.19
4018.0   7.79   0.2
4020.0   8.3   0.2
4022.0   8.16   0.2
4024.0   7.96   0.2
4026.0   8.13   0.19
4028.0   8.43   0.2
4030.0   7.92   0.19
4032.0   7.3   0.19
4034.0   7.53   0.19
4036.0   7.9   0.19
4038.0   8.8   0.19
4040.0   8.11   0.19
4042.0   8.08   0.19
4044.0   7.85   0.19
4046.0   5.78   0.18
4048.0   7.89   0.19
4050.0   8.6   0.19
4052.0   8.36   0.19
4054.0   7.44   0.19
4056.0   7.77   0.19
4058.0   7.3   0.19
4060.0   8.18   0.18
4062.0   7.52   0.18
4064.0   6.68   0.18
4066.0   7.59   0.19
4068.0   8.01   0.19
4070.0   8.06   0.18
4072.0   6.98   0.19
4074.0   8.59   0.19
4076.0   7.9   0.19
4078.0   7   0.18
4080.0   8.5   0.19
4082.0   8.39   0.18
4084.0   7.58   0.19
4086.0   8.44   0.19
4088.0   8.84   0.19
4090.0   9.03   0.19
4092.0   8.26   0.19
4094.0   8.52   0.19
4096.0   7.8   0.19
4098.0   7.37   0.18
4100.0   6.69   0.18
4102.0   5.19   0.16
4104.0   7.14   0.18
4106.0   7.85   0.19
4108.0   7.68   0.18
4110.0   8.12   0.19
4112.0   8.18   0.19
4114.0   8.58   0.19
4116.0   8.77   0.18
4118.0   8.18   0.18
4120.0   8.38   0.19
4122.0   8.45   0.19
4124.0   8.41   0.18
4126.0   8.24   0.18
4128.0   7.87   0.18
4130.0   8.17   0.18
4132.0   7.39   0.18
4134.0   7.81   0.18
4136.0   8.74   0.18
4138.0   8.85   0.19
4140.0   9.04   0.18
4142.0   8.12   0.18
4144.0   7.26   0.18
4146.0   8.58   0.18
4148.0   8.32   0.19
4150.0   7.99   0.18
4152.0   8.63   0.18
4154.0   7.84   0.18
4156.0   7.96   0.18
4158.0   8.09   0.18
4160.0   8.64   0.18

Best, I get 1.5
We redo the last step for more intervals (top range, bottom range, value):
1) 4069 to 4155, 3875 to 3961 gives 1.55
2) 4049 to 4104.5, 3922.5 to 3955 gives 1.78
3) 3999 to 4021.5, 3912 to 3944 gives 1.77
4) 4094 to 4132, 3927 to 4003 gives 1.52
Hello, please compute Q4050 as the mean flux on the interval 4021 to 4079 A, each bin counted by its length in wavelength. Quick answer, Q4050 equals 7.79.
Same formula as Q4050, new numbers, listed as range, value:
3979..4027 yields 7.82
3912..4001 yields 5.63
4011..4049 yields 7.93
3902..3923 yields 6.55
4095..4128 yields 7.82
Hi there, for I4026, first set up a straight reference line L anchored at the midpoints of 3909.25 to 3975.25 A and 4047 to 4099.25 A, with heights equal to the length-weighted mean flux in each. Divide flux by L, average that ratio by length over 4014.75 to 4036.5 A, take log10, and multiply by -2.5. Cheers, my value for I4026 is -0.16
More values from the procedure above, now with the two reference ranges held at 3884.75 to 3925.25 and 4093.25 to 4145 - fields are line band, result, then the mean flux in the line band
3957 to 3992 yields 0.207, 5.64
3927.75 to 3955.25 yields 0.407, 4.52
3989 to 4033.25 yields -0.119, 7.92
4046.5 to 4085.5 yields -0.036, 7.79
